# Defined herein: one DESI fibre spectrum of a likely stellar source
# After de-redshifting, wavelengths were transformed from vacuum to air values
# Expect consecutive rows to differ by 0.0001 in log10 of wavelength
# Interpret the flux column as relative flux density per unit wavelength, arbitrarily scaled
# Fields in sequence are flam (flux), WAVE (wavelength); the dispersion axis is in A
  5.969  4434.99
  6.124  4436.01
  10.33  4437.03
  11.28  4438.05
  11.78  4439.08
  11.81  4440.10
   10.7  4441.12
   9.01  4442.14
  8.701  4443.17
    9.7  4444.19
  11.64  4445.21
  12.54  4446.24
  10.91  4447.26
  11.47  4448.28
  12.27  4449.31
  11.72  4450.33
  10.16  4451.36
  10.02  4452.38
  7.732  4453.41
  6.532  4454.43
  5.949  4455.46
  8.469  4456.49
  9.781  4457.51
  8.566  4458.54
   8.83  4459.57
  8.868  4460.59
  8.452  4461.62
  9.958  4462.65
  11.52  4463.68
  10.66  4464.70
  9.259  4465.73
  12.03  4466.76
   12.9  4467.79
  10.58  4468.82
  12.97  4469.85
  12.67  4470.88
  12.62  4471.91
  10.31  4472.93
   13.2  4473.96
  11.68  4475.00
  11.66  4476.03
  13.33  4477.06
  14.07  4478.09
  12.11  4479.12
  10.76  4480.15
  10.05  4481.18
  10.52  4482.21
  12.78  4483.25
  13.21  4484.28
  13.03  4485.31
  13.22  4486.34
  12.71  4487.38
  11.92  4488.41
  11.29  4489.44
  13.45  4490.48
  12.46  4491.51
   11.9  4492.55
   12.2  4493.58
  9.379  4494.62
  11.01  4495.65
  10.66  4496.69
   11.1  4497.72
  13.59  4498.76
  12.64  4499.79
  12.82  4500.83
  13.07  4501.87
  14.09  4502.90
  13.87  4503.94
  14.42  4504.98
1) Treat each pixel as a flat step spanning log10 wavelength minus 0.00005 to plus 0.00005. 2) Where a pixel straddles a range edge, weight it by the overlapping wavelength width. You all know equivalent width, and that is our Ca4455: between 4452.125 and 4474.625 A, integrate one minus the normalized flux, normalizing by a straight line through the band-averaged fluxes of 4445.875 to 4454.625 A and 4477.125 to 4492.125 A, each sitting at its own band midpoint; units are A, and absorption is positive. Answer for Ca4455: 2.2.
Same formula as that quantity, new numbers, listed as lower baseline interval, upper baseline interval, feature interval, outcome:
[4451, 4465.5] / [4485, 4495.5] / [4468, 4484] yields -2.0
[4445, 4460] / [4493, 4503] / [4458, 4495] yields -2.1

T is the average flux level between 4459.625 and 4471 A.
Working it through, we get 10.8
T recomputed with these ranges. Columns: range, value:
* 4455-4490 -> 11.2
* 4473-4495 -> 12.1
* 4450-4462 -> 8.71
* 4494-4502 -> 11.7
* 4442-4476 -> 10.4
